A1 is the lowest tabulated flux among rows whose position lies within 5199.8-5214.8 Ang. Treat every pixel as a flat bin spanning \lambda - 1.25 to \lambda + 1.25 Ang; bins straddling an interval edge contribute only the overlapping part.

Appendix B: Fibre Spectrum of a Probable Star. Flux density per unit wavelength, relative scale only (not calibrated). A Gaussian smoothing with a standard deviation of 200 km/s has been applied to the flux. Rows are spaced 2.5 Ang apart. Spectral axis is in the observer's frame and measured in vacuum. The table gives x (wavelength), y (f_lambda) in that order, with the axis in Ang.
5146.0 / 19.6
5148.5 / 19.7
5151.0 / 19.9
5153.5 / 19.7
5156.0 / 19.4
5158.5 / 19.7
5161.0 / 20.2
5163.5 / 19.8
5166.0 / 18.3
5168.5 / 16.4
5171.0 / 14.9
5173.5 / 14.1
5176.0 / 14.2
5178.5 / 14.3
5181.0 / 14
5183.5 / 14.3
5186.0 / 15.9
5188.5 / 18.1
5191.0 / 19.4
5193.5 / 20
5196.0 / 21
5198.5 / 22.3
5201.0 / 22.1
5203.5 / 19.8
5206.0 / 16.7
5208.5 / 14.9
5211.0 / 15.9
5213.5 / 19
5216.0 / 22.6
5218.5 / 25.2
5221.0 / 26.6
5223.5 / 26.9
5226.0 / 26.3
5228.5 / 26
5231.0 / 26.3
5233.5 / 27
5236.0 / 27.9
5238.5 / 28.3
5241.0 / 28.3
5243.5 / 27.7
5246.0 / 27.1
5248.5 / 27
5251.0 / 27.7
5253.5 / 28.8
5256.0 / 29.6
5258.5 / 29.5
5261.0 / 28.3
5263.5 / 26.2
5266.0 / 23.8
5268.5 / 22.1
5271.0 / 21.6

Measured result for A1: 14.9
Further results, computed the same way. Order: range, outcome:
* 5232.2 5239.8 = 27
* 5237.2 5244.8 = 27.7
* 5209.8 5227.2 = 15.9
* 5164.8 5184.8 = 14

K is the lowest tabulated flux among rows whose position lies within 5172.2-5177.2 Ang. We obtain 14.1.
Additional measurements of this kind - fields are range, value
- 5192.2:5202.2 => 20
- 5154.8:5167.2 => 18.3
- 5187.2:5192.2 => 18.1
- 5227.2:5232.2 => 26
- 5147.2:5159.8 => 19.4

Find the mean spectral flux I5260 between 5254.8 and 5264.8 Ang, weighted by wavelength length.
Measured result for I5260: 28.4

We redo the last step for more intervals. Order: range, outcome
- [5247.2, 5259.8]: 28.5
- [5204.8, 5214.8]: 16.7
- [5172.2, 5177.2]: 14.2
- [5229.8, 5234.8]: 26.7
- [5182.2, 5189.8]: 16.1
